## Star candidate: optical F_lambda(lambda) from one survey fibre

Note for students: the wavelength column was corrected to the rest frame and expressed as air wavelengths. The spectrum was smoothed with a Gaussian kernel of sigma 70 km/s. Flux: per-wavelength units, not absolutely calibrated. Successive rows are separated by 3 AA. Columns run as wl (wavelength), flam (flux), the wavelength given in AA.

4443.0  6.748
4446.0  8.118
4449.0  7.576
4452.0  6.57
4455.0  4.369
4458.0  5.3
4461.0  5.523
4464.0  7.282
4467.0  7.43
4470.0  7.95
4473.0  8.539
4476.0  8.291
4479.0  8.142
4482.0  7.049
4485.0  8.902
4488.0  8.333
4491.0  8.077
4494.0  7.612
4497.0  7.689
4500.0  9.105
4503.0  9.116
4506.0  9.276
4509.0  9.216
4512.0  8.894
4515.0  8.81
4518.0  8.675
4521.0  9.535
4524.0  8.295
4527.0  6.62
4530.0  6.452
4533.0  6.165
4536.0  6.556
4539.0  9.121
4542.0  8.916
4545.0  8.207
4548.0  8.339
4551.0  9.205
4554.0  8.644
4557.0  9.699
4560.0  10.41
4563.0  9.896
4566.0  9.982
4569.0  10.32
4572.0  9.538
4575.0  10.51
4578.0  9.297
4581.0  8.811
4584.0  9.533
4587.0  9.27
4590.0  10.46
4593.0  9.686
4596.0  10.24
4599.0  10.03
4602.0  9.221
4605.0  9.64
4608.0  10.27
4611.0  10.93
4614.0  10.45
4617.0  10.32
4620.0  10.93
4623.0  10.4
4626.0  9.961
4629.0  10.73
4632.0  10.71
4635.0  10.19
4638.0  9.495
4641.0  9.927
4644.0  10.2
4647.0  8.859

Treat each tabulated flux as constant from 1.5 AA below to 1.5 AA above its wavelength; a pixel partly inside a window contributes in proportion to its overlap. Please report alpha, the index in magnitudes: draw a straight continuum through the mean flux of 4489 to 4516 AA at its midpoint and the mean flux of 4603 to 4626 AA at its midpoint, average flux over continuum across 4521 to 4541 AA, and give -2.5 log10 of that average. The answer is 0.22 mag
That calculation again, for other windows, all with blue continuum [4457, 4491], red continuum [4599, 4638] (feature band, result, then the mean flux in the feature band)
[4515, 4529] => 0.025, 8.27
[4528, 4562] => 0.074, 8.34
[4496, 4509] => -0.099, 8.89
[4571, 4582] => -0.010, 9.57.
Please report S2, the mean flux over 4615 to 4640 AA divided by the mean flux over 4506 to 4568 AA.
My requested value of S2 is 1.20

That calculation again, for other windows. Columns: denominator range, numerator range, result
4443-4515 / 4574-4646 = 1.29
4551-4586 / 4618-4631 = 1.09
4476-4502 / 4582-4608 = 1.20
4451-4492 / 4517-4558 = 1.12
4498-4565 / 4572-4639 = 1.17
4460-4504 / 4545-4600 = 1.21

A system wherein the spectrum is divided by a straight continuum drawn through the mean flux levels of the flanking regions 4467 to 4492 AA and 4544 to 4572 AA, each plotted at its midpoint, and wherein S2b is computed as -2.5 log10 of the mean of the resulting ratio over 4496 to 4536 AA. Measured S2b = 0.06 mag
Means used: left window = 8.12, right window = 9.44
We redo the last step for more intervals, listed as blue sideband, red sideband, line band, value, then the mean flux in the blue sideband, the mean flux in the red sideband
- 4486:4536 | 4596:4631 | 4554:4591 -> -0.036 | 8.2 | 10.3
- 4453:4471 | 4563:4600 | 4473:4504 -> -0.168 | 6.27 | 9.81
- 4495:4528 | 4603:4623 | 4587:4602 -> 0.016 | 8.67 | 10.4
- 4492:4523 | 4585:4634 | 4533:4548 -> 0.155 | 8.77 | 10.2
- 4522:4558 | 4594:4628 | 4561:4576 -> -0.132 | 8.02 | 10.2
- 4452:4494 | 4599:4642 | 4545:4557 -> 0.008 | 7.31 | 10.2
